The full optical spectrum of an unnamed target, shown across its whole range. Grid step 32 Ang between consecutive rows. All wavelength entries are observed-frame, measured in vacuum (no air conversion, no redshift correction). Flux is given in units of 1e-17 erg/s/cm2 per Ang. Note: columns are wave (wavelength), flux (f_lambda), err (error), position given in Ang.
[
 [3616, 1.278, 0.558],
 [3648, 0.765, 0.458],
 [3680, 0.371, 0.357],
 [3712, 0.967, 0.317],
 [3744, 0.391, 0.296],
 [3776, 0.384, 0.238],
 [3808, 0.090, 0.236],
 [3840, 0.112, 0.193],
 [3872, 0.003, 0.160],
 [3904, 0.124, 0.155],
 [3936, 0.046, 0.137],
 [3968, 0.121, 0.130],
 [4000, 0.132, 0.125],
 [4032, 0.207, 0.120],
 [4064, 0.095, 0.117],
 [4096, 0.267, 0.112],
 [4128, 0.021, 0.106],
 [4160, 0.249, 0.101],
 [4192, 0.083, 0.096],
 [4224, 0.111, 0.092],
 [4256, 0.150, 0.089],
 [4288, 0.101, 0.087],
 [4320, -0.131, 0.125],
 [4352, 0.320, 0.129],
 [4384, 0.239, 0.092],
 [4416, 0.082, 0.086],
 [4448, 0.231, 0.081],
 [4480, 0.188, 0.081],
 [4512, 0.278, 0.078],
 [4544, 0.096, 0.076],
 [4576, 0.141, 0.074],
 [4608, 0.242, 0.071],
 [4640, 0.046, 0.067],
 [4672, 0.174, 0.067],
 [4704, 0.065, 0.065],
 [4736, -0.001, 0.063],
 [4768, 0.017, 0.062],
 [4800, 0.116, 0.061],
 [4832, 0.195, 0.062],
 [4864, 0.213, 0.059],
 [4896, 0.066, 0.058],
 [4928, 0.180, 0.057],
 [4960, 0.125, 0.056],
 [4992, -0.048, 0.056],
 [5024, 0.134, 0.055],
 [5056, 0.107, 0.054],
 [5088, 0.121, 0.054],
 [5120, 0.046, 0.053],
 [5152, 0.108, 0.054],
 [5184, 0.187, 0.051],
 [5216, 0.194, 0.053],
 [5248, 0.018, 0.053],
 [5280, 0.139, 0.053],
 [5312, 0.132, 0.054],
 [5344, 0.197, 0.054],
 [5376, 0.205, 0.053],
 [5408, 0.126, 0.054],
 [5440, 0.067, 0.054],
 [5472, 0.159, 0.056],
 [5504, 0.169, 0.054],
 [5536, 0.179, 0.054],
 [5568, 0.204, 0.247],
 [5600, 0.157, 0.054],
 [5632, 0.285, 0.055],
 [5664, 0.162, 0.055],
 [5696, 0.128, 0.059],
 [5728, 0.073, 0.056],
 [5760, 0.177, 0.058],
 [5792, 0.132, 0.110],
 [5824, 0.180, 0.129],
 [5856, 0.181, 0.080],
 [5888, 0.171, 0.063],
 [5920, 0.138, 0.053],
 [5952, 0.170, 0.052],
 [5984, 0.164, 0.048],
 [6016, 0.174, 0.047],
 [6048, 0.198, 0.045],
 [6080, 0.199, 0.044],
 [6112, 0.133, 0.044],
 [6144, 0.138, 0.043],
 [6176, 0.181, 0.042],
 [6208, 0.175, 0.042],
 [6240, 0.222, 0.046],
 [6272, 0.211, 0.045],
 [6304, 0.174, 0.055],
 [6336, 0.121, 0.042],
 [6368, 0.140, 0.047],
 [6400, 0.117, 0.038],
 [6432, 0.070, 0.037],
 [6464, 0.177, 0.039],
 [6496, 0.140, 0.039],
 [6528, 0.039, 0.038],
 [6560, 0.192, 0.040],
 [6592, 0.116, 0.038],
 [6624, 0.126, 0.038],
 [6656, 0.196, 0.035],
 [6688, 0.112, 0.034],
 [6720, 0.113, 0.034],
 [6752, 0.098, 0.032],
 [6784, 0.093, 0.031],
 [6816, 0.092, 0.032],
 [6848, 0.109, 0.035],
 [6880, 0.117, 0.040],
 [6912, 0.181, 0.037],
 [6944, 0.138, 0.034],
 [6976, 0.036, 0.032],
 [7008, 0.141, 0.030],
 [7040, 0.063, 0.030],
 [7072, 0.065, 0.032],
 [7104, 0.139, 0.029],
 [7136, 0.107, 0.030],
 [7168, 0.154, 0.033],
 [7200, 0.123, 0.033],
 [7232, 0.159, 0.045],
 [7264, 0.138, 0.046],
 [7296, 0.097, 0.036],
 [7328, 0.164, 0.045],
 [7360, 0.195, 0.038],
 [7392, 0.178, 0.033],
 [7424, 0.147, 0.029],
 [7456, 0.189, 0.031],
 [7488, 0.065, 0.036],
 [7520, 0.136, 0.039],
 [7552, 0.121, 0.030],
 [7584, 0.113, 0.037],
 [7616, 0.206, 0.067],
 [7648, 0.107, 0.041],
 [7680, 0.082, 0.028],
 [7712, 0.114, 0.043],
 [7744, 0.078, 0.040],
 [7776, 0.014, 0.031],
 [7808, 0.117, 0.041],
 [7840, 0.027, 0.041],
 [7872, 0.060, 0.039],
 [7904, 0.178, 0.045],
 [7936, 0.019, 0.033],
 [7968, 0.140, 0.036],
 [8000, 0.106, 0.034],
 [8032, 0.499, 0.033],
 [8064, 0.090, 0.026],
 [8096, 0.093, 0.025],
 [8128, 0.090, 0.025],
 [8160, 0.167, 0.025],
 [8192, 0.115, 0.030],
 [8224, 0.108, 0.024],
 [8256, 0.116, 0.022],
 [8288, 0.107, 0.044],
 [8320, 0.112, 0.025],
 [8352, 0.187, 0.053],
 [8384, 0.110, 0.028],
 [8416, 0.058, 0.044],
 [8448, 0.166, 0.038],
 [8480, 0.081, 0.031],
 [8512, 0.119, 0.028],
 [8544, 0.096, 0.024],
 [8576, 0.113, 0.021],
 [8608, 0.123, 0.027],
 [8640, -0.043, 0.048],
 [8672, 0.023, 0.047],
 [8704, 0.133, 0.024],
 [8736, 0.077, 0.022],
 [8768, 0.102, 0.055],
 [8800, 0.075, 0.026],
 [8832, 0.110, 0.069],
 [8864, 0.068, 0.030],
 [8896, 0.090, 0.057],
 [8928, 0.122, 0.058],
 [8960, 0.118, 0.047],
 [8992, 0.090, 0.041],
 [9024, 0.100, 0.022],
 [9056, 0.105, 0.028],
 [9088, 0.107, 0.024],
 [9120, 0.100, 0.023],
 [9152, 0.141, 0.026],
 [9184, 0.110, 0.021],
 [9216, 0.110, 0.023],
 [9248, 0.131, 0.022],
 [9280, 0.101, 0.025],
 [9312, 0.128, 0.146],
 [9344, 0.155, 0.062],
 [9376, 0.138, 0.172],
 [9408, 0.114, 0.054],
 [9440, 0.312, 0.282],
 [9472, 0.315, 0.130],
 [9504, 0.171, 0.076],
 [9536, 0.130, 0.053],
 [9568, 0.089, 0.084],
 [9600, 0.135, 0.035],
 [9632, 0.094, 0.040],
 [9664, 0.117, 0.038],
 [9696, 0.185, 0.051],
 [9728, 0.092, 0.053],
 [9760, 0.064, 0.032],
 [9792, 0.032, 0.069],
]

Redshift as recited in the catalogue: 1.155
